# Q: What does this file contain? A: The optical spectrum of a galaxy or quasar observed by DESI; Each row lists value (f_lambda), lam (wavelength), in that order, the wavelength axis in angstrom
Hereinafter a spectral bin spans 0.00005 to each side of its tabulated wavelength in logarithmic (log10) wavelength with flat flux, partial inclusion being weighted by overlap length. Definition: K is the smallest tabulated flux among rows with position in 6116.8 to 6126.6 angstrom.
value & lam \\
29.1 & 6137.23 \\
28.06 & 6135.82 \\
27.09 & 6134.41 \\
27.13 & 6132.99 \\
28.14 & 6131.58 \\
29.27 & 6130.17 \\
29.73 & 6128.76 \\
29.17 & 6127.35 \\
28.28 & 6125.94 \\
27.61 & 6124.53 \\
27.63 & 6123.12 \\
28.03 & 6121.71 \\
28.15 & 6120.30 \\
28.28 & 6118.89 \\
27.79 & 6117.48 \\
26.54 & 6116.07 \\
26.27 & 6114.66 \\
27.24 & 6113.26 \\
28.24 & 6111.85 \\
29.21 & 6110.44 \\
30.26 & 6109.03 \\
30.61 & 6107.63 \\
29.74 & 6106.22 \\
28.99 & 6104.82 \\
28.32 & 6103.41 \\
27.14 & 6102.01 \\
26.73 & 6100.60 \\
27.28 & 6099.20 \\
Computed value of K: 27.61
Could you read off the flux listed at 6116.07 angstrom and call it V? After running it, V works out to 26.54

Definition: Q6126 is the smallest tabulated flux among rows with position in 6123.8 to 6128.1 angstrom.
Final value 27.61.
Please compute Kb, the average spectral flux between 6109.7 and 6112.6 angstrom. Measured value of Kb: 28.6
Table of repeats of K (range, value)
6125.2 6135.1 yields 27.09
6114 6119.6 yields 26.27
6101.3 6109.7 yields 27.14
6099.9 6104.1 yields 26.73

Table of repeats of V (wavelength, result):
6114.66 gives 26.27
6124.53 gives 27.61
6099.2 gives 27.28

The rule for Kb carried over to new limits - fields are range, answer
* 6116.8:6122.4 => 28.1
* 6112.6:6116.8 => 26.7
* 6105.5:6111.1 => 30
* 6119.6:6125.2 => 27.9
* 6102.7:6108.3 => 29.4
